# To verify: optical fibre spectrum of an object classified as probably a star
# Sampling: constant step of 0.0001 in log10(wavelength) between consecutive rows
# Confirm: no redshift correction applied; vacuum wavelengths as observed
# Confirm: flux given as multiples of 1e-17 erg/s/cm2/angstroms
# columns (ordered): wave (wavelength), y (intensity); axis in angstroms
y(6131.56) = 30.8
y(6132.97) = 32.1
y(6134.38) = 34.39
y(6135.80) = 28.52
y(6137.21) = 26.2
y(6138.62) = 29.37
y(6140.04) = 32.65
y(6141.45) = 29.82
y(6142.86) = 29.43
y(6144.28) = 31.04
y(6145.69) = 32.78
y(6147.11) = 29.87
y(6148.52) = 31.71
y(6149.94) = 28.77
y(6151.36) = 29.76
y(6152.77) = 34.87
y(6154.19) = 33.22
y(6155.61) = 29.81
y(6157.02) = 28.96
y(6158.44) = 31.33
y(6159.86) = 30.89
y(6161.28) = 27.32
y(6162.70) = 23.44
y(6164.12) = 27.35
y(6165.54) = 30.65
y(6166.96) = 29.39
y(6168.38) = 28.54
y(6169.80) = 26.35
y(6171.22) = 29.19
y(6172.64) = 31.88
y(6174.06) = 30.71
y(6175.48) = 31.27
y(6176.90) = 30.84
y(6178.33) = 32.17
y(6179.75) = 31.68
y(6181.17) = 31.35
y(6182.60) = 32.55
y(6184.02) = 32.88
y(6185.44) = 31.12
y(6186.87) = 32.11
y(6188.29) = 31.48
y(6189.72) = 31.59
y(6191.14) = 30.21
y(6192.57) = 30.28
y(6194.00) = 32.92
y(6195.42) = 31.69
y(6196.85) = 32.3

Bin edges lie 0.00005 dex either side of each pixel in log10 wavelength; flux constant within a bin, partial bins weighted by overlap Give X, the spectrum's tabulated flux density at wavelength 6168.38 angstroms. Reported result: 28.54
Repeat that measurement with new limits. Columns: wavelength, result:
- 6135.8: 28.52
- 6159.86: 30.89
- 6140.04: 32.65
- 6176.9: 30.84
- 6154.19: 33.22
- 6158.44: 31.33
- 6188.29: 31.48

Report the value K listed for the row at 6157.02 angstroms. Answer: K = 28.96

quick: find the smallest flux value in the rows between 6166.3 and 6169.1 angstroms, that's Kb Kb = 28.54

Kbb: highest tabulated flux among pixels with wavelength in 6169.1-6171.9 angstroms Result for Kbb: 29.19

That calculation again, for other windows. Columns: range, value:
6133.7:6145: 34.39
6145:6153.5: 34.87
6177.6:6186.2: 32.88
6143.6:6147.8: 32.78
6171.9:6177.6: 31.88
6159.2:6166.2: 30.89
